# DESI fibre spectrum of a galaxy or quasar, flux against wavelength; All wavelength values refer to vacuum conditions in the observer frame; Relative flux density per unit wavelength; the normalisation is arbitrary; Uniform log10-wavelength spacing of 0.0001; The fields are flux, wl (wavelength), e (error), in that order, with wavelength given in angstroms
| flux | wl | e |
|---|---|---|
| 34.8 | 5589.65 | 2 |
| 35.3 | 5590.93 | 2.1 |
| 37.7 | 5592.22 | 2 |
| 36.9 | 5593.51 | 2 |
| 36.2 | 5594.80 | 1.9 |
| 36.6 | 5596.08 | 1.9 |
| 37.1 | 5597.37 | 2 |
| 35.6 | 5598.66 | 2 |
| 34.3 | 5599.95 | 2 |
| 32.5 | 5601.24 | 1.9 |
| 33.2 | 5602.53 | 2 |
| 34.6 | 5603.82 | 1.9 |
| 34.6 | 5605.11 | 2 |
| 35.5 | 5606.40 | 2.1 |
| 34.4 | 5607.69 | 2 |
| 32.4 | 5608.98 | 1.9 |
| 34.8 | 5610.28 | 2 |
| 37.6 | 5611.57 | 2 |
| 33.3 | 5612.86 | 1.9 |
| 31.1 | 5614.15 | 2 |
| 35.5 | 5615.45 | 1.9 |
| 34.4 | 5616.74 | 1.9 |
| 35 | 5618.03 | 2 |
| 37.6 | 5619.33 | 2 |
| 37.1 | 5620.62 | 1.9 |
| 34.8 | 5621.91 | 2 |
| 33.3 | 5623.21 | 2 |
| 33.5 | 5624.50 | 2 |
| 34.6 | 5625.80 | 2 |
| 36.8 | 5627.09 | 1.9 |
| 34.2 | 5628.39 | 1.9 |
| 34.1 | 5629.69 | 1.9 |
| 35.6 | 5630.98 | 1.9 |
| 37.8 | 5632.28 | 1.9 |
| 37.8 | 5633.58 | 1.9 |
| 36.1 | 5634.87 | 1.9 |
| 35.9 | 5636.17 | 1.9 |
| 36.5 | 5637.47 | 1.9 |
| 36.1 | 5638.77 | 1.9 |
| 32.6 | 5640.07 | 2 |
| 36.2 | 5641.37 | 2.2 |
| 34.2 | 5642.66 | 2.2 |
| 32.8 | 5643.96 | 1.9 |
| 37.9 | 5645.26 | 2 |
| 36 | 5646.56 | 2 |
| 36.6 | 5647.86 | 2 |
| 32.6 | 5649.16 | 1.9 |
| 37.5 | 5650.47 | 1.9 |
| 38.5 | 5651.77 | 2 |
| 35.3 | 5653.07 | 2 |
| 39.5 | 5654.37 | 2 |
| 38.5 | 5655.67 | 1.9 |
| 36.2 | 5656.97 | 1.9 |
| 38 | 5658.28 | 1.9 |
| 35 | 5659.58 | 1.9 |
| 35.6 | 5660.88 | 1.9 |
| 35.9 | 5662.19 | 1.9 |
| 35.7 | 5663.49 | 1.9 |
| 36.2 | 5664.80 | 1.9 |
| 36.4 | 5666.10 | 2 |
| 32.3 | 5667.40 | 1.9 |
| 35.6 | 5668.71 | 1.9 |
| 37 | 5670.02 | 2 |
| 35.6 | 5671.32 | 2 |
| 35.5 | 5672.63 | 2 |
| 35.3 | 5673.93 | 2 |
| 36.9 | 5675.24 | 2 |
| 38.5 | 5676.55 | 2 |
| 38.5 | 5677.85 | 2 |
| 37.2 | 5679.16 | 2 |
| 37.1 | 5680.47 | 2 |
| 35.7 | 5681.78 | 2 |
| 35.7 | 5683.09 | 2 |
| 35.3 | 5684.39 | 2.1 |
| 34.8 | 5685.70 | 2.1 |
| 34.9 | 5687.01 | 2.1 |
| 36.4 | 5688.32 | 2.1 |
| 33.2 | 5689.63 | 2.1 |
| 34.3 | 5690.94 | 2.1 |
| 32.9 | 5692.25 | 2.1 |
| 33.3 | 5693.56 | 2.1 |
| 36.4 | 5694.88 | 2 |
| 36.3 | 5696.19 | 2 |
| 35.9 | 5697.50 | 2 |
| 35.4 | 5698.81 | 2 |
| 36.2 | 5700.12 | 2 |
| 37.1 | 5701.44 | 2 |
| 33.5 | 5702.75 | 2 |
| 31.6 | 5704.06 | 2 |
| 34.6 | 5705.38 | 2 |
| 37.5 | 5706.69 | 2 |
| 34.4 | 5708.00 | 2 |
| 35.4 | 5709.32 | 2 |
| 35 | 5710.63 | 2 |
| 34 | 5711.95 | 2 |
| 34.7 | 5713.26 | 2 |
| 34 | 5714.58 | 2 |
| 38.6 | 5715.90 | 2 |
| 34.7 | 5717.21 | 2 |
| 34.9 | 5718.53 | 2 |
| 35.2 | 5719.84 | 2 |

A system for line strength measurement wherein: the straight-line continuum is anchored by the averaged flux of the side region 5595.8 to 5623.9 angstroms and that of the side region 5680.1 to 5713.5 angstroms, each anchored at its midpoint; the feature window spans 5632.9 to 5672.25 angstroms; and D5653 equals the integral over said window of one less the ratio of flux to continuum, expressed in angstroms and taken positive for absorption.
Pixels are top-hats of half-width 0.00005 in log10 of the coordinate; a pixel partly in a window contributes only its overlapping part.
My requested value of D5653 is -1.24 angstroms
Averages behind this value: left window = 34.8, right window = 35.1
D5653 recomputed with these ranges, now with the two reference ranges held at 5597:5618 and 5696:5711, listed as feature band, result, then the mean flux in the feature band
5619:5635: -0.5 angstroms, 35.6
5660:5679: -0.6 angstroms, 36.1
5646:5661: -0.8 angstroms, 36.6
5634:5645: -0.2 angstroms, 35.2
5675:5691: -0.5 angstroms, 36.1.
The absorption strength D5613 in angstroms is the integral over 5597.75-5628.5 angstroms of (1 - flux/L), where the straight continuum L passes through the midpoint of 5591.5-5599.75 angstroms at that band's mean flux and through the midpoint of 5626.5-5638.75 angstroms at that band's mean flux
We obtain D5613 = 1.4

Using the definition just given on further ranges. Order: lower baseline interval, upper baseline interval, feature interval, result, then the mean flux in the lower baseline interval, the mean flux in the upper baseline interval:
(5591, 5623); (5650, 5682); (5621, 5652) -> 0.30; 35.1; 36.5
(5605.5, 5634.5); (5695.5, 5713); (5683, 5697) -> 0.12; 35.1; 35.2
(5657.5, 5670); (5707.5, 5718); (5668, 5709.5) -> -0.21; 35.7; 35.1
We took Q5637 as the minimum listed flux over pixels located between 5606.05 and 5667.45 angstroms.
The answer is 31.1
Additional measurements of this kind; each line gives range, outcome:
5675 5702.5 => 32.9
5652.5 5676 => 32.3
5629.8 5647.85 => 32.6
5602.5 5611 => 32.4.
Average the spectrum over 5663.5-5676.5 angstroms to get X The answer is 35.8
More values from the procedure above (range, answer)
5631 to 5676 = 36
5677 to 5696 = 35.5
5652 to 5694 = 35.9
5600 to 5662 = 35.4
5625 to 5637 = 35.8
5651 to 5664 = 36.9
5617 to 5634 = 35.5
